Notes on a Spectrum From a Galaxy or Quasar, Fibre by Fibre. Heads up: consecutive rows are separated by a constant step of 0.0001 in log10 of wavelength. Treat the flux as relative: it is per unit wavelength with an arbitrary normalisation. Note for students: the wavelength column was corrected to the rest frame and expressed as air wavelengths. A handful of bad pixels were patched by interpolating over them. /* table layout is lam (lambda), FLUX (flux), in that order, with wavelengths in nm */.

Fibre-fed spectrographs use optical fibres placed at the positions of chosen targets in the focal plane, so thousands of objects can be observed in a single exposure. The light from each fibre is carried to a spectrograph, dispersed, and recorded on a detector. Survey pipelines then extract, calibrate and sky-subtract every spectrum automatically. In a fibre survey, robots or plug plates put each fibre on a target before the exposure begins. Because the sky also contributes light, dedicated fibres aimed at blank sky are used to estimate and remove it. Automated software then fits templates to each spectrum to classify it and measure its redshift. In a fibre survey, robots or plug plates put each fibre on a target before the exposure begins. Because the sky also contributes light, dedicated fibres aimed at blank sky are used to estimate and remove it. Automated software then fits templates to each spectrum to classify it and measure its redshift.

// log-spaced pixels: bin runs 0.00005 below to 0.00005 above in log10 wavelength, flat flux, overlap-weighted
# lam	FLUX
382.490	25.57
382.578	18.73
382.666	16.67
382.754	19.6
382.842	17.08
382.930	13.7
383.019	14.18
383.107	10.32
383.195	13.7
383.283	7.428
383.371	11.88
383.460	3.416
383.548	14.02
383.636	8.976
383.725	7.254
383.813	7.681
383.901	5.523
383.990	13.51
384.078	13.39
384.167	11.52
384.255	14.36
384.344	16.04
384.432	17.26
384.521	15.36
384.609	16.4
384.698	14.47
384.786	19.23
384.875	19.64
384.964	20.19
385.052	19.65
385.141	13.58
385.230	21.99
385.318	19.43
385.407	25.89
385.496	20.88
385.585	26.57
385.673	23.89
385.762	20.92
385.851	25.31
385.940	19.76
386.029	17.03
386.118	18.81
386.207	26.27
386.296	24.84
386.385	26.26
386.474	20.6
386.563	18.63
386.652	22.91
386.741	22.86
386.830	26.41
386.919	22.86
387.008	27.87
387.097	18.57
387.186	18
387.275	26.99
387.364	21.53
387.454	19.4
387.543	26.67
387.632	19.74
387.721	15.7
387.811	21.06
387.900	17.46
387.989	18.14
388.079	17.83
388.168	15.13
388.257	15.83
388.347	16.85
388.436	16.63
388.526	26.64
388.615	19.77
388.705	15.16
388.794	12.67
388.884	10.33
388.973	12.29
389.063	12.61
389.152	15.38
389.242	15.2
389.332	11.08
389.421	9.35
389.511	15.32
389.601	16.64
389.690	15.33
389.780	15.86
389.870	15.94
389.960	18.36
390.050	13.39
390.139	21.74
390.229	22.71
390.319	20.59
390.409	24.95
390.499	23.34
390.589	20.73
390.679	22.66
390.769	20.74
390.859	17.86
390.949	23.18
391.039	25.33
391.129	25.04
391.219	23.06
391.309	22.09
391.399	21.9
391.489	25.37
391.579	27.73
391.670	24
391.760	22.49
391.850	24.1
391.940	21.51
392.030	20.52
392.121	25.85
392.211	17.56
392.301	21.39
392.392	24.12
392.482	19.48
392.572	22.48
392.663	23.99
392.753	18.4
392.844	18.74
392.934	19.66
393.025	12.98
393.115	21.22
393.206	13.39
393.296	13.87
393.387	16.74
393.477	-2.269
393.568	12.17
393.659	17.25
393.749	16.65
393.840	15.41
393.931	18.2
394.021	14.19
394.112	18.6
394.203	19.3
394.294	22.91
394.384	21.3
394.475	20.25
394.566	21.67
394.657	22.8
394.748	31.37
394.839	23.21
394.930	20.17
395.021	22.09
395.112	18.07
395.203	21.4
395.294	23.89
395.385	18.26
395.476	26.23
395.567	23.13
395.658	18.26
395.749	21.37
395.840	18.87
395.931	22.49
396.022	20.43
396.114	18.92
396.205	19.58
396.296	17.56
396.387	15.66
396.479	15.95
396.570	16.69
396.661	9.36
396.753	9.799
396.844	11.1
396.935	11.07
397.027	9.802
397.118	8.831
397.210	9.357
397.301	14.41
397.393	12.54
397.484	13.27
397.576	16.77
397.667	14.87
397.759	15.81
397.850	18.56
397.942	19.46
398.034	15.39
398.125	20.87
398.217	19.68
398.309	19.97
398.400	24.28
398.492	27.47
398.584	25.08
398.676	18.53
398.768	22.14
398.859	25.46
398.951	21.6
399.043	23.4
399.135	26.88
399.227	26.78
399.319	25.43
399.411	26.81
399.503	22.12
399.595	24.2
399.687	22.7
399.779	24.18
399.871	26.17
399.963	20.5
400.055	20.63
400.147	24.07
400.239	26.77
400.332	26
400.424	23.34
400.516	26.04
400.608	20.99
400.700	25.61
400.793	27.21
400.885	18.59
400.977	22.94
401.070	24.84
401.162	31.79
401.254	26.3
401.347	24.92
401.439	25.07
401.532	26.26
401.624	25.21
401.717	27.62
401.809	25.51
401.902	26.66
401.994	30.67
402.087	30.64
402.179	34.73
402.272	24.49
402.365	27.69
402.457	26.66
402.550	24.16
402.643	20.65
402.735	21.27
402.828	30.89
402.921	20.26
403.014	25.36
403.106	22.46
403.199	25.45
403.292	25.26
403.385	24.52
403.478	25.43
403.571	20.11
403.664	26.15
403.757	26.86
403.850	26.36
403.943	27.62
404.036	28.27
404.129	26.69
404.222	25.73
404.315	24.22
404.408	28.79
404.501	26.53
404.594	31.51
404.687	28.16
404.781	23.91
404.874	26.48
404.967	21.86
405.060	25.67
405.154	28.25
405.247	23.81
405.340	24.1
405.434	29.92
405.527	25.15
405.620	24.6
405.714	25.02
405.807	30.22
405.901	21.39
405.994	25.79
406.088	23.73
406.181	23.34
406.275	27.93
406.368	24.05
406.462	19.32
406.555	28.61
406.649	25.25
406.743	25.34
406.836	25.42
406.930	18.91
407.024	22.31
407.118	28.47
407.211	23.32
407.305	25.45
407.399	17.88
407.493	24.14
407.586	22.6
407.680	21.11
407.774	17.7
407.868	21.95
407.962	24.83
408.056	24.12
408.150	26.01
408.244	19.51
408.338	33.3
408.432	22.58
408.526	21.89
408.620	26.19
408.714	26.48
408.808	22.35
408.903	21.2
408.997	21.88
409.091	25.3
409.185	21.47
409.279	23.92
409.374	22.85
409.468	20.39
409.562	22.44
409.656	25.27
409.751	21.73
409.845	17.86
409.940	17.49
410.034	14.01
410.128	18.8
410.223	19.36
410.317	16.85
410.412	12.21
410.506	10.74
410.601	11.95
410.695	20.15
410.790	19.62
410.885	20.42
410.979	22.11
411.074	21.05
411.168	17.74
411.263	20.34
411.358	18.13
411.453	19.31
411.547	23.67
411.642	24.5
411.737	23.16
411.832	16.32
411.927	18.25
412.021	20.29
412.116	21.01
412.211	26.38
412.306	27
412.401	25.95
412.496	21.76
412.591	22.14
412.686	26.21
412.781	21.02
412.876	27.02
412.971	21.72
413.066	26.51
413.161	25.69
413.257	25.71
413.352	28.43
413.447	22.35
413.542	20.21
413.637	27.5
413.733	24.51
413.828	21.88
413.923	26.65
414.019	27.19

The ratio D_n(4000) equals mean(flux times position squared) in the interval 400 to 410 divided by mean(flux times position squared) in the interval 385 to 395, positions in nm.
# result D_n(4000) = 1.35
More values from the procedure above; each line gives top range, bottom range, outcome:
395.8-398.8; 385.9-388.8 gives 0.86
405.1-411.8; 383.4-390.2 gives 1.40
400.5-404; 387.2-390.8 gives 1.53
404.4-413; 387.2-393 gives 1.27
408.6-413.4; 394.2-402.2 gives 1.06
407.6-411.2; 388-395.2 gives 1.20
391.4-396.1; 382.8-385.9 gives 1.35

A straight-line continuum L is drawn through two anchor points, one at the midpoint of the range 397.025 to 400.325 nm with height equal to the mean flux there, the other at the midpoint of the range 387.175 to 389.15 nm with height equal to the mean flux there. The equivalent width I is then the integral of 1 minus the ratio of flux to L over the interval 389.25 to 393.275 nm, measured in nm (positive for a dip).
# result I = -0.31 nm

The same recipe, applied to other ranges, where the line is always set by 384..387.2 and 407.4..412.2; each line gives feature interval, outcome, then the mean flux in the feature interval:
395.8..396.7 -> 0.13 nm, 17.6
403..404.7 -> -0.43 nm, 26.1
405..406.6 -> -0.35 nm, 25.3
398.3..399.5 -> -0.21 nm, 24.2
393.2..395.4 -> 0.21 nm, 18.5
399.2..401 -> -0.30 nm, 24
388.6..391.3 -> 0.32 nm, 17.9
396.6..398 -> 0.51 nm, 13.1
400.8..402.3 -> -0.44 nm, 26.7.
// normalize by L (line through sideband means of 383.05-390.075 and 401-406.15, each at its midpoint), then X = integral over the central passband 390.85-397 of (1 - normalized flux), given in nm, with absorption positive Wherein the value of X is 0.44 nm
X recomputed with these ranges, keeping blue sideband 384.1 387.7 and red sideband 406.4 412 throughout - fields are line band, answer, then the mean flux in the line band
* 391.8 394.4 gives 0.330 nm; 18.2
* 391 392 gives -0.143 nm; 23.8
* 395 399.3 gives 0.504 nm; 18.6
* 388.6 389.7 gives 0.372 nm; 13.7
